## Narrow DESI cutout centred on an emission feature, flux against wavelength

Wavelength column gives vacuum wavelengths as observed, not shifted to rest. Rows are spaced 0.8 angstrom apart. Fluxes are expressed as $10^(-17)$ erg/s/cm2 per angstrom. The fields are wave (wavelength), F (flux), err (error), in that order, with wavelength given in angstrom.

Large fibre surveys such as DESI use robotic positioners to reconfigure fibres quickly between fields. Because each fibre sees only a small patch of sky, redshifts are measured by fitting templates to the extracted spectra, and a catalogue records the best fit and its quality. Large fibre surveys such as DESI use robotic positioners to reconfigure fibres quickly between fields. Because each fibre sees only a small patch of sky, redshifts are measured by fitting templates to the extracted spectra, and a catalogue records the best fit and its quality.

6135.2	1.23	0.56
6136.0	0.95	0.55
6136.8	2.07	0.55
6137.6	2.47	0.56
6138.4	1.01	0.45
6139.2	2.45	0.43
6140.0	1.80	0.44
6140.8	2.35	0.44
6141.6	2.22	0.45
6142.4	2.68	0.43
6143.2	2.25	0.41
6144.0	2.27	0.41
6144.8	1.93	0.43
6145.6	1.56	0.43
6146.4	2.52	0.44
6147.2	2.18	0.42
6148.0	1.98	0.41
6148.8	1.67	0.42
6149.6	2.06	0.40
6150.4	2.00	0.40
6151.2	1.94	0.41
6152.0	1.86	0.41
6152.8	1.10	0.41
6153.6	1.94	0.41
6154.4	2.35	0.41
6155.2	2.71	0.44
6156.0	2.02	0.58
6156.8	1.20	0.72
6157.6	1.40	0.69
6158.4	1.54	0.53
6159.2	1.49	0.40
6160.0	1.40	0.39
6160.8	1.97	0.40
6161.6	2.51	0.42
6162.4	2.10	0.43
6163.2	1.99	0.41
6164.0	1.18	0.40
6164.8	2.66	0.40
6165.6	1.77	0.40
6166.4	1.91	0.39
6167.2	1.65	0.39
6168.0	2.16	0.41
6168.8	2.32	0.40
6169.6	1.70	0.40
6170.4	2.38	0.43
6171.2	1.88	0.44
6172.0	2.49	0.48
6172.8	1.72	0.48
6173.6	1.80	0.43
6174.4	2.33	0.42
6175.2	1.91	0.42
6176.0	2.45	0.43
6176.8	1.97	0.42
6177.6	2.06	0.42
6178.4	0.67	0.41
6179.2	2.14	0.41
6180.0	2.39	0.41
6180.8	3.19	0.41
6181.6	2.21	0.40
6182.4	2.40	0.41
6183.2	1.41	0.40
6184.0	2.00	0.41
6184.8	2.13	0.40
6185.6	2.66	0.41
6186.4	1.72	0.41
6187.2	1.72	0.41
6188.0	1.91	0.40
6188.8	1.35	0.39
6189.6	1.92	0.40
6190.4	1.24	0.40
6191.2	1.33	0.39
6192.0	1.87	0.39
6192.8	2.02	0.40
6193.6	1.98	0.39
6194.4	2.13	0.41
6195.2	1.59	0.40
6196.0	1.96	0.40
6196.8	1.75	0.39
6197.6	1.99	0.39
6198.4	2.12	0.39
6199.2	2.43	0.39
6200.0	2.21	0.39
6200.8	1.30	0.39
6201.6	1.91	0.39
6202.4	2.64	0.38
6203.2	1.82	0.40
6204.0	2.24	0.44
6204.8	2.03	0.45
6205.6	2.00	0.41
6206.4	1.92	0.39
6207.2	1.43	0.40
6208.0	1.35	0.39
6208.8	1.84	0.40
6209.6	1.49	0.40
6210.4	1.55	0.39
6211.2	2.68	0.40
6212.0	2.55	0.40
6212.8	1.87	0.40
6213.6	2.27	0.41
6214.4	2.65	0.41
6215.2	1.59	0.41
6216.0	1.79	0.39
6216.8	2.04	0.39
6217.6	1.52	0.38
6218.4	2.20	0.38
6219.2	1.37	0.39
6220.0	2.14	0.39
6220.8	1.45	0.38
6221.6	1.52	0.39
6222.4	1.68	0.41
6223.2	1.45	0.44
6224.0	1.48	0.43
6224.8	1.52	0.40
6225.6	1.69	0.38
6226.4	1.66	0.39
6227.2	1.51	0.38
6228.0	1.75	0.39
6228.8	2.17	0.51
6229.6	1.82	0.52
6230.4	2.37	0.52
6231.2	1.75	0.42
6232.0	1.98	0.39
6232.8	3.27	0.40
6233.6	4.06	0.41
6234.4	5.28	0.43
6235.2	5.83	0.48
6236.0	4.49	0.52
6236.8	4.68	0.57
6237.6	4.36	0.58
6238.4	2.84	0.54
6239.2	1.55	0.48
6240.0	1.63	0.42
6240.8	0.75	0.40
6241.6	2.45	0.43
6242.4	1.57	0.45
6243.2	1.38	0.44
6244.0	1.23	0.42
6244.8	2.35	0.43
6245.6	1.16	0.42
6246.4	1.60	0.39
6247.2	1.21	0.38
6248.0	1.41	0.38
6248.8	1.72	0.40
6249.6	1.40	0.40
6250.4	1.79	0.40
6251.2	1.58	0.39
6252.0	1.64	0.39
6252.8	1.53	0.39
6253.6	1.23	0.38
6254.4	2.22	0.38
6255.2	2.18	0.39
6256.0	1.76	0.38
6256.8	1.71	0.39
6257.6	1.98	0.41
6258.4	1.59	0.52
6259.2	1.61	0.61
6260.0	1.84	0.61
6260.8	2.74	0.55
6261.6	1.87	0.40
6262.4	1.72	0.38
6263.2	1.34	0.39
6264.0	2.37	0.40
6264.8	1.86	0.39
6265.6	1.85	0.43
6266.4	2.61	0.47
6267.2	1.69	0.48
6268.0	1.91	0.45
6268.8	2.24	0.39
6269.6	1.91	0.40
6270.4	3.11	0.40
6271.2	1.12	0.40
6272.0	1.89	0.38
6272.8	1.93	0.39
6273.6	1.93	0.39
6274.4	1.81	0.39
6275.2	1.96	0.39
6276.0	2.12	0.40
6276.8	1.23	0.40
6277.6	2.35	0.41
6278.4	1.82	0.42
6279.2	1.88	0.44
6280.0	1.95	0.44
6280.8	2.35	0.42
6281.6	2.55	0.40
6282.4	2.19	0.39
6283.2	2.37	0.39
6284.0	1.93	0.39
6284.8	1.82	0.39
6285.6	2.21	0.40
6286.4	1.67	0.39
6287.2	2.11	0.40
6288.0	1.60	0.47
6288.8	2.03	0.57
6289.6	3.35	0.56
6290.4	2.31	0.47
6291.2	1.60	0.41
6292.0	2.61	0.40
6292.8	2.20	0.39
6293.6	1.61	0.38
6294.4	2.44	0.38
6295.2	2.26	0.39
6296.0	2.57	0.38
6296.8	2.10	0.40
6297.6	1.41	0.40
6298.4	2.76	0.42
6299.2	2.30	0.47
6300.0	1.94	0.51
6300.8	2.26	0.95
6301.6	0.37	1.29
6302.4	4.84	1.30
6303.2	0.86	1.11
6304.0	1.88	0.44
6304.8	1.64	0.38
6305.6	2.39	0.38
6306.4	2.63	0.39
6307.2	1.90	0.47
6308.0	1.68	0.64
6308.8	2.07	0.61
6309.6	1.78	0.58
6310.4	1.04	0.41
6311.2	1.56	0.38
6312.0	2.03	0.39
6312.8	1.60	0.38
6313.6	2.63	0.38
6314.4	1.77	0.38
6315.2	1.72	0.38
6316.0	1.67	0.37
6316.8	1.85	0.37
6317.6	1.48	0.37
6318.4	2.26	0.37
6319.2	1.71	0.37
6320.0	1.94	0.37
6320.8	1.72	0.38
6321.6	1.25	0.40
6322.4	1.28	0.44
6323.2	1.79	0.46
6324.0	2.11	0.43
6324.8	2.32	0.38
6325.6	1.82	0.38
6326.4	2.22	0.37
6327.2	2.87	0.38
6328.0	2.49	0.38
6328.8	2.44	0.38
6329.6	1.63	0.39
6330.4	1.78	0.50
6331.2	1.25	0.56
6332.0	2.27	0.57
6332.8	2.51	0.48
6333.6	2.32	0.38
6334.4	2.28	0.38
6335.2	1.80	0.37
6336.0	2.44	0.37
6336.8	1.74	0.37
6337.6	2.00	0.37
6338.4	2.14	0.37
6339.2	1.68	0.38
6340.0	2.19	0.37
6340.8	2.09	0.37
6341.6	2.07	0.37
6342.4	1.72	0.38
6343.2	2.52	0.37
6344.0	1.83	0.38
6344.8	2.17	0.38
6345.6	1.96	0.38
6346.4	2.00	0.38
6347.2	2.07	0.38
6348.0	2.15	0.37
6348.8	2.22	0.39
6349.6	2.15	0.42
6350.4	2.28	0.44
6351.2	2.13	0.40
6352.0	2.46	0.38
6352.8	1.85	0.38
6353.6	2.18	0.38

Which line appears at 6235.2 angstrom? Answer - H-beta 4861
